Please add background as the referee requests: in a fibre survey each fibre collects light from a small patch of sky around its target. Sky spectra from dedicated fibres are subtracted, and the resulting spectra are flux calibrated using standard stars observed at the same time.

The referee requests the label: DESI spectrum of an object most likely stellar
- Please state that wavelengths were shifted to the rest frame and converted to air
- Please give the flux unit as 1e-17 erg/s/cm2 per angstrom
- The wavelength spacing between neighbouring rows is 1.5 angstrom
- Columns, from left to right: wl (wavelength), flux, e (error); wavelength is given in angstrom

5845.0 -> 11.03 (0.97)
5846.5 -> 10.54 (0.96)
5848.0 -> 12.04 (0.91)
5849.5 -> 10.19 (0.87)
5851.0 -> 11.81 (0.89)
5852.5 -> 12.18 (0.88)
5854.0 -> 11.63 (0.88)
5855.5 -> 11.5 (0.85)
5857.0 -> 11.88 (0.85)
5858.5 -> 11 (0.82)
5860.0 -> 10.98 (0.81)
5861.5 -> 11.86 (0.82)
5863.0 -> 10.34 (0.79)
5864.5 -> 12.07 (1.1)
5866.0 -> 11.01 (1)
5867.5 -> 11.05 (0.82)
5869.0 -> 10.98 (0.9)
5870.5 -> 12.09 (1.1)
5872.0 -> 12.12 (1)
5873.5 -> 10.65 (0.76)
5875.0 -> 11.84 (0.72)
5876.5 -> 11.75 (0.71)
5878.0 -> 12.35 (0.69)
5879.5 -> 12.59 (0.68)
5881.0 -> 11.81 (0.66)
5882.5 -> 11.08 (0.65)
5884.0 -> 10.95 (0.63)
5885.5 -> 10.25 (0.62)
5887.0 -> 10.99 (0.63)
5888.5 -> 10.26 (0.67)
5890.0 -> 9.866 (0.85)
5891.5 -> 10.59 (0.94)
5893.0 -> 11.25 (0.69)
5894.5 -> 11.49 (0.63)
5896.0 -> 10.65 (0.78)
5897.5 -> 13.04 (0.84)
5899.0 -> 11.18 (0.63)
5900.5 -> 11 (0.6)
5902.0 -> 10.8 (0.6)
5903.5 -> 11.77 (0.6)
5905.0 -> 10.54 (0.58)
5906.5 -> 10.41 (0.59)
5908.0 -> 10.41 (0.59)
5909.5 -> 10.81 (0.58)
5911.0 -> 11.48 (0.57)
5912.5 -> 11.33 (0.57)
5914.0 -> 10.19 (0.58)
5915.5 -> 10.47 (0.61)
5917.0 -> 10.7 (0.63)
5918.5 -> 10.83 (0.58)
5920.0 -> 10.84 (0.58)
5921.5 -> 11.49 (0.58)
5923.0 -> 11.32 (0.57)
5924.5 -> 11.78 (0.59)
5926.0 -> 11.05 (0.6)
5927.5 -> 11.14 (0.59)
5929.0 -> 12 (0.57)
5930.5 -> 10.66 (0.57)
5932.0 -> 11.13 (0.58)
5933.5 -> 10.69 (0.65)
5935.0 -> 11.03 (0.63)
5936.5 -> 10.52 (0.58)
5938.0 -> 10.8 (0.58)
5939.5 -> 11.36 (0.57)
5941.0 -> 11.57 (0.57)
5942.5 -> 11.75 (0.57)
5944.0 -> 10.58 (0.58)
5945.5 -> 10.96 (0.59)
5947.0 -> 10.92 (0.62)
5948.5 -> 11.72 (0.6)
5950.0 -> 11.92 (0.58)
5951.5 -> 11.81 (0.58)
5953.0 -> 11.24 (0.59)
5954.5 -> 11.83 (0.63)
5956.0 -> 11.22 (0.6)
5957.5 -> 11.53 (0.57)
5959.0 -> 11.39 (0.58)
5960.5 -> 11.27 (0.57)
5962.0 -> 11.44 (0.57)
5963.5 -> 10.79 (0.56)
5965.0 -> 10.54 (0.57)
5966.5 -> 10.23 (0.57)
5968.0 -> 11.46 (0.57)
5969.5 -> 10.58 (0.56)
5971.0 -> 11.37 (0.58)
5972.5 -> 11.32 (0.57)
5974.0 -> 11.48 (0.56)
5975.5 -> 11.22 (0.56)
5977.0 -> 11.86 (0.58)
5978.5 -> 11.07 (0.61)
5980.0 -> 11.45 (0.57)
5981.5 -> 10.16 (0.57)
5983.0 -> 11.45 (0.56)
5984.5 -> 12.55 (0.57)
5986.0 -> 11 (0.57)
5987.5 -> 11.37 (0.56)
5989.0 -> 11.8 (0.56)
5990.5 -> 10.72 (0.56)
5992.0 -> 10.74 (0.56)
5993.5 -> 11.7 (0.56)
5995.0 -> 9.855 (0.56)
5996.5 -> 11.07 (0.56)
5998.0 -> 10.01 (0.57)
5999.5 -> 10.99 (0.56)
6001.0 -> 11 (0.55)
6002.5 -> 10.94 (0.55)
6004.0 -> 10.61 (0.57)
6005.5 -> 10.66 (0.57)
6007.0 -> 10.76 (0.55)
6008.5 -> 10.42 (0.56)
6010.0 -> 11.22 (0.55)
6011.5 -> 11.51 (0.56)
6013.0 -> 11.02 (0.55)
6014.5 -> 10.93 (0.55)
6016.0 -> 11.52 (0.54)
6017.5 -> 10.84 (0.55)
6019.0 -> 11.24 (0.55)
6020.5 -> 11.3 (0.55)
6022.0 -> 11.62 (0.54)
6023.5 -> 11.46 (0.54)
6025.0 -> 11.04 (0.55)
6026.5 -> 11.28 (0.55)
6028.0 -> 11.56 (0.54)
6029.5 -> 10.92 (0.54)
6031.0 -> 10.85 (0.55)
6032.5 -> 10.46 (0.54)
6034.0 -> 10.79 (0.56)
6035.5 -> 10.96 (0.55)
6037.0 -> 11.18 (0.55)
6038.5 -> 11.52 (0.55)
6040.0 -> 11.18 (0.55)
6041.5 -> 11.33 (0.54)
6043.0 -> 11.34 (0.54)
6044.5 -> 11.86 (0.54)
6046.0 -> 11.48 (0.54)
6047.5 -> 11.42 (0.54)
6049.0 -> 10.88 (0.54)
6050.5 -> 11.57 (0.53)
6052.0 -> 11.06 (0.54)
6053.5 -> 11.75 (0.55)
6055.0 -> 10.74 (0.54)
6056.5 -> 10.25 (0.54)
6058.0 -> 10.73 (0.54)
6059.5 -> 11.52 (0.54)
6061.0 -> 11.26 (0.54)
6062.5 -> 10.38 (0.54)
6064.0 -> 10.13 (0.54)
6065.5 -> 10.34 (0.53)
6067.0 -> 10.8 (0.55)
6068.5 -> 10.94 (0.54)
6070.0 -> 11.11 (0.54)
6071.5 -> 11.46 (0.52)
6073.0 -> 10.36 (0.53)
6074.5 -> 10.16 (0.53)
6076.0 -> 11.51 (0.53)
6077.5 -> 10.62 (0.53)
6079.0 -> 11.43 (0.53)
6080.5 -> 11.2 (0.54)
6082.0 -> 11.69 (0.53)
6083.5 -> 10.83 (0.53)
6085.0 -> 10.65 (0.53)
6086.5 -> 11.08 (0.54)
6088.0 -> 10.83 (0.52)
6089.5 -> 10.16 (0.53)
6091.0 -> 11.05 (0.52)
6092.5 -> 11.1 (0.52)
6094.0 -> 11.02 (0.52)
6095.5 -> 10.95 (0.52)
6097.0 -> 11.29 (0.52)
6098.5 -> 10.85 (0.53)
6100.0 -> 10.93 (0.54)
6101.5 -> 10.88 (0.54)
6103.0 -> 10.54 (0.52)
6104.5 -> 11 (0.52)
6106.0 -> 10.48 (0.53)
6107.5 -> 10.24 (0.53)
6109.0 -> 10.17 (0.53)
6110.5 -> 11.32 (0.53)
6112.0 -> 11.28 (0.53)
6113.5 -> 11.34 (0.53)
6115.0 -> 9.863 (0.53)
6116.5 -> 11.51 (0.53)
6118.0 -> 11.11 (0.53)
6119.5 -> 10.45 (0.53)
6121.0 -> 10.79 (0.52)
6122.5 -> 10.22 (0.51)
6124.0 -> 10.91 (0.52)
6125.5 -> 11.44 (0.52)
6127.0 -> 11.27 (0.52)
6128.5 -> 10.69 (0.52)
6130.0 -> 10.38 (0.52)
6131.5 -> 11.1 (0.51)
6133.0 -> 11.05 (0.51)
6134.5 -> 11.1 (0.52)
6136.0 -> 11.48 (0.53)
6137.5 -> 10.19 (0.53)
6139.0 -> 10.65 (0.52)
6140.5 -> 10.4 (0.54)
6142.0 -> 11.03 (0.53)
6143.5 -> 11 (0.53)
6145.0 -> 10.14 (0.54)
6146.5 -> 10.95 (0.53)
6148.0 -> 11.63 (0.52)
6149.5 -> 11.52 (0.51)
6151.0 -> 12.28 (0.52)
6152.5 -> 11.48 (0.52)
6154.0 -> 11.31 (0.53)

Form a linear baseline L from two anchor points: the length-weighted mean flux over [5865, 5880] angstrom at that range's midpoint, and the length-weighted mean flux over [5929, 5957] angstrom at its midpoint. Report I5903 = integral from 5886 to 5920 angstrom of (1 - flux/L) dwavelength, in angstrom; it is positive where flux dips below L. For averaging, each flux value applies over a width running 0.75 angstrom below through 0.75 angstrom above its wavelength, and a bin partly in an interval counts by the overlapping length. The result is 1.6 angstrom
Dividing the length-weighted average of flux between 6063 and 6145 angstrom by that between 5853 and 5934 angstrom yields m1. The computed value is 1.0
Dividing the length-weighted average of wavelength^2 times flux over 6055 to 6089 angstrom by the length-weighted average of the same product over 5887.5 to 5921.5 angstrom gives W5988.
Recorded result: 1.05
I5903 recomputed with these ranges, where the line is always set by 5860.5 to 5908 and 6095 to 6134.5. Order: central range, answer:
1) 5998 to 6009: 0.31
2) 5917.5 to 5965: -0.40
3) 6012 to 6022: -0.16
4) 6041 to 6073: -0.29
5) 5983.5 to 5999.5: -0.04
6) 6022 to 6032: -0.18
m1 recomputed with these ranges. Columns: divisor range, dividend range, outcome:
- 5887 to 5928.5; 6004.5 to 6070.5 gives 1.01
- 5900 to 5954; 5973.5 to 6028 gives 1.00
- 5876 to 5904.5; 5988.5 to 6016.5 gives 0.97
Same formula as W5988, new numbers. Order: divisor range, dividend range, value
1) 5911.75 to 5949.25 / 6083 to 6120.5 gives 1.04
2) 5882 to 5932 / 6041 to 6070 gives 1.06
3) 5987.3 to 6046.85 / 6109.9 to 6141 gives 1.02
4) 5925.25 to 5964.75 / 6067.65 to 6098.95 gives 1.02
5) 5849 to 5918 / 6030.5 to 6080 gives 1.04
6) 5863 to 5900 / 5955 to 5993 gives 1.02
